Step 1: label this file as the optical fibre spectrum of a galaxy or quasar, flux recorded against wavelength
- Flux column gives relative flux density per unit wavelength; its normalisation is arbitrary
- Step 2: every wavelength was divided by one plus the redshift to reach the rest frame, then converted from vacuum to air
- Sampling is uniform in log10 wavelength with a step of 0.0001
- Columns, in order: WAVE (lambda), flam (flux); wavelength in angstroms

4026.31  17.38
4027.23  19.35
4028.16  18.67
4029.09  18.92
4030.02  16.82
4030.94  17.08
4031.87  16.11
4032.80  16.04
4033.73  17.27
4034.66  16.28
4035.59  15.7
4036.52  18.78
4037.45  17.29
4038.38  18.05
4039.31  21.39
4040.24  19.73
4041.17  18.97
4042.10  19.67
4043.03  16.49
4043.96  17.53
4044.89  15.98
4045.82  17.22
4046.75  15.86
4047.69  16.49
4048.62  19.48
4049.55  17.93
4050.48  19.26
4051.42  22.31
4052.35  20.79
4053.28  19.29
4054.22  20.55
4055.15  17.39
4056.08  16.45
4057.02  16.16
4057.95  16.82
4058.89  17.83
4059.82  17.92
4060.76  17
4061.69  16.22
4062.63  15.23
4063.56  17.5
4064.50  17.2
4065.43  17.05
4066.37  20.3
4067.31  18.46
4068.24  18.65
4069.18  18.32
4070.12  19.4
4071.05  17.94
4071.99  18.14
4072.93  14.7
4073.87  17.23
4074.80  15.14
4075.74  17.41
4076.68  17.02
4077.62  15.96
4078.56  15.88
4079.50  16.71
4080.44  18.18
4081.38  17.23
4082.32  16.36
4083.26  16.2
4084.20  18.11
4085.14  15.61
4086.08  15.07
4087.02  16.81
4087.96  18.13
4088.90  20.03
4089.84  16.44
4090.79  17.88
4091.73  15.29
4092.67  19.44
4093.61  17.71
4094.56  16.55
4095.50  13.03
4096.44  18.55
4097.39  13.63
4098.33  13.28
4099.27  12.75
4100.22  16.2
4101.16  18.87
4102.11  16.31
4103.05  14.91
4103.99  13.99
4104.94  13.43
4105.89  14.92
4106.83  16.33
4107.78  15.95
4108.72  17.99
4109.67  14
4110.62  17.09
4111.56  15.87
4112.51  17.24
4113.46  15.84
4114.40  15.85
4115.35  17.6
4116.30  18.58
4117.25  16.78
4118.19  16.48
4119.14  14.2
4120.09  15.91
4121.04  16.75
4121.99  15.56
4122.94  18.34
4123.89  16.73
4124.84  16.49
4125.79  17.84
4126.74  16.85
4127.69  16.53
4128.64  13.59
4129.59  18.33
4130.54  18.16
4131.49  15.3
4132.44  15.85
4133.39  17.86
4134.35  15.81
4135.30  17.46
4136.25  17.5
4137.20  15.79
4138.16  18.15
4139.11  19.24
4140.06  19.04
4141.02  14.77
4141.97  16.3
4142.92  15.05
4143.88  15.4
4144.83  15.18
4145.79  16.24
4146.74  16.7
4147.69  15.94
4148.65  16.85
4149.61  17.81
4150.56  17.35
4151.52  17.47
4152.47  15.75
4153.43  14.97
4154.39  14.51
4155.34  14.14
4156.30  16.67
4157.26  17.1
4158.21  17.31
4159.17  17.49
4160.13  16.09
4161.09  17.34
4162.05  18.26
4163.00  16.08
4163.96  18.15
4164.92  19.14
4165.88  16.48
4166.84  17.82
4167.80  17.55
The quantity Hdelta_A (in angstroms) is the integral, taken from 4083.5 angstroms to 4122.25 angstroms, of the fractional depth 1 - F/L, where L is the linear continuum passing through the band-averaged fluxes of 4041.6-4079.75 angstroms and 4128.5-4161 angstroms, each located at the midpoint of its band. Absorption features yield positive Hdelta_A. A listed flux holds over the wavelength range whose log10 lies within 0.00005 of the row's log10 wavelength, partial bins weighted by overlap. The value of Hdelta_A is 2.0 angstroms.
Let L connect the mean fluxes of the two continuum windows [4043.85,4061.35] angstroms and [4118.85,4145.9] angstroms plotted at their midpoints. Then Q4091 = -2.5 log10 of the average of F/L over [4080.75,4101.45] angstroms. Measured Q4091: 0.05 mag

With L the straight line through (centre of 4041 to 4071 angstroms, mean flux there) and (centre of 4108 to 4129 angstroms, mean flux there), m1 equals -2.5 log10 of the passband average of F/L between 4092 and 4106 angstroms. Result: 0.09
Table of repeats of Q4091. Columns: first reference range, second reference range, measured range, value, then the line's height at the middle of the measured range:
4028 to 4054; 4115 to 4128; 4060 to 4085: 0.022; 17.6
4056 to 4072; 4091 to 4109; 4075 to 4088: 0.001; 16.7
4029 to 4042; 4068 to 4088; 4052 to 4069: -0.032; 17.3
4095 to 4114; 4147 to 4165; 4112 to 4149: -0.033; 16.1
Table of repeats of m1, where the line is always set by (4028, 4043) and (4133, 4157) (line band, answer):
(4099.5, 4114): 0.07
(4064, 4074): -0.03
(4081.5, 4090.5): 0.01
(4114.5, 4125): 0.01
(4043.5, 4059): -0.03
